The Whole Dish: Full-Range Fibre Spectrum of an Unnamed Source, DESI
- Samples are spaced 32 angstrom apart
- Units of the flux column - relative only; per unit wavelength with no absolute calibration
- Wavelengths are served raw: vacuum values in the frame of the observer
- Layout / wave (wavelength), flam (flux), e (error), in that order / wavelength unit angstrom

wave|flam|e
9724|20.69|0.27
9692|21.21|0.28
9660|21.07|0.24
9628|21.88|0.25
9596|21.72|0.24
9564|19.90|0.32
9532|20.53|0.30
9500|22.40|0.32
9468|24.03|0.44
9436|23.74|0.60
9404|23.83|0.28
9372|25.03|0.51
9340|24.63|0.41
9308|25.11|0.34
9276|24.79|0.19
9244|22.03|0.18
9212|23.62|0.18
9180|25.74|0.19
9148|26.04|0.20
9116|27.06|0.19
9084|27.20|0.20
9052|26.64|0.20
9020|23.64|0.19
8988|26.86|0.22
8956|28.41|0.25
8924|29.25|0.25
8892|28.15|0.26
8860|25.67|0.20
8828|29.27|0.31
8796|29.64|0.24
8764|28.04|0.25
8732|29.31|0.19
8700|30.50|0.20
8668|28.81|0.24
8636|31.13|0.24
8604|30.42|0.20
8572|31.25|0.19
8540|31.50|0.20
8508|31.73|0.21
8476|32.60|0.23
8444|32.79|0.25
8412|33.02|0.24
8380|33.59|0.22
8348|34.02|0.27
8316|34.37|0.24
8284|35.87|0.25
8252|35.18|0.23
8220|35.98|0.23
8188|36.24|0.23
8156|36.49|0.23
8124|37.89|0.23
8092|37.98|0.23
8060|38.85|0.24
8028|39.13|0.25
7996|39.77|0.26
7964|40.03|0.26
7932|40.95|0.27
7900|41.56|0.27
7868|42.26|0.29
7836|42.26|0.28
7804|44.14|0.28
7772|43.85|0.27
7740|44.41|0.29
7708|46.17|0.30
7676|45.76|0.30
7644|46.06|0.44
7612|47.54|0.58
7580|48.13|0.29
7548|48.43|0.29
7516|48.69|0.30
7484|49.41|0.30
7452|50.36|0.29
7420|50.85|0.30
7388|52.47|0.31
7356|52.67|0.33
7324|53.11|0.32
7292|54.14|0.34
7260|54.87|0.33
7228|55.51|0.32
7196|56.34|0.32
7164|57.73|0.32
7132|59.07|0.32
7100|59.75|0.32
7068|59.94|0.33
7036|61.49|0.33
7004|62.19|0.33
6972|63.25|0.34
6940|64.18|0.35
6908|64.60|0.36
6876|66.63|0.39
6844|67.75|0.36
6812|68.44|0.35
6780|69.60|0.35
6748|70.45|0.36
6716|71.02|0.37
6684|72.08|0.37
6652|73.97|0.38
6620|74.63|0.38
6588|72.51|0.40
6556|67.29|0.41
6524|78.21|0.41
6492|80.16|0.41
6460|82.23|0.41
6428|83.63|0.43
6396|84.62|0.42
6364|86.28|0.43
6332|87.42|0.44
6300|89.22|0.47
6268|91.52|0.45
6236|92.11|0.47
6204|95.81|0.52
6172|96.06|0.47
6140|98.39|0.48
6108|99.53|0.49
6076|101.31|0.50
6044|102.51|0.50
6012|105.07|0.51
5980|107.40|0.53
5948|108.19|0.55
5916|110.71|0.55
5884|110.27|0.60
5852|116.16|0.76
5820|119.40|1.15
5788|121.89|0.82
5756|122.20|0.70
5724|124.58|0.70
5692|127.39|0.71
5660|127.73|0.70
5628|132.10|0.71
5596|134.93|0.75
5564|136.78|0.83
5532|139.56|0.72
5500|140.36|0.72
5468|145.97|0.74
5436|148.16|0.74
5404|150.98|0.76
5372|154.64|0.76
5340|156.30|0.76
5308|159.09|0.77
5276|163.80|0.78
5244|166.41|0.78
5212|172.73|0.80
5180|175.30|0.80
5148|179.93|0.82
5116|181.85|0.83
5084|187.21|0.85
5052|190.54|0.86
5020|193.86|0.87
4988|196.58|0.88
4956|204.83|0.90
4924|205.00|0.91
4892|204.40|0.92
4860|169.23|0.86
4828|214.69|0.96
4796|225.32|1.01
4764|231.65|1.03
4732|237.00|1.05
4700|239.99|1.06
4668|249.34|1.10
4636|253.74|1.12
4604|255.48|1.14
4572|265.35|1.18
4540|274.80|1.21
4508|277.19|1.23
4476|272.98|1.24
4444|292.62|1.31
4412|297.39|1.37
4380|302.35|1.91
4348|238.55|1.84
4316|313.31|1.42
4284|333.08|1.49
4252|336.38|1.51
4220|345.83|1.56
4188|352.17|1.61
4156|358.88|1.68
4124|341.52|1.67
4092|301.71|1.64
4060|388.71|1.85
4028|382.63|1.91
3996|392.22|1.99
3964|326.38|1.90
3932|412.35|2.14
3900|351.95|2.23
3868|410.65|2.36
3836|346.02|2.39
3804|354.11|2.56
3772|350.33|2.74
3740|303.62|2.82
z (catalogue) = 0.00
